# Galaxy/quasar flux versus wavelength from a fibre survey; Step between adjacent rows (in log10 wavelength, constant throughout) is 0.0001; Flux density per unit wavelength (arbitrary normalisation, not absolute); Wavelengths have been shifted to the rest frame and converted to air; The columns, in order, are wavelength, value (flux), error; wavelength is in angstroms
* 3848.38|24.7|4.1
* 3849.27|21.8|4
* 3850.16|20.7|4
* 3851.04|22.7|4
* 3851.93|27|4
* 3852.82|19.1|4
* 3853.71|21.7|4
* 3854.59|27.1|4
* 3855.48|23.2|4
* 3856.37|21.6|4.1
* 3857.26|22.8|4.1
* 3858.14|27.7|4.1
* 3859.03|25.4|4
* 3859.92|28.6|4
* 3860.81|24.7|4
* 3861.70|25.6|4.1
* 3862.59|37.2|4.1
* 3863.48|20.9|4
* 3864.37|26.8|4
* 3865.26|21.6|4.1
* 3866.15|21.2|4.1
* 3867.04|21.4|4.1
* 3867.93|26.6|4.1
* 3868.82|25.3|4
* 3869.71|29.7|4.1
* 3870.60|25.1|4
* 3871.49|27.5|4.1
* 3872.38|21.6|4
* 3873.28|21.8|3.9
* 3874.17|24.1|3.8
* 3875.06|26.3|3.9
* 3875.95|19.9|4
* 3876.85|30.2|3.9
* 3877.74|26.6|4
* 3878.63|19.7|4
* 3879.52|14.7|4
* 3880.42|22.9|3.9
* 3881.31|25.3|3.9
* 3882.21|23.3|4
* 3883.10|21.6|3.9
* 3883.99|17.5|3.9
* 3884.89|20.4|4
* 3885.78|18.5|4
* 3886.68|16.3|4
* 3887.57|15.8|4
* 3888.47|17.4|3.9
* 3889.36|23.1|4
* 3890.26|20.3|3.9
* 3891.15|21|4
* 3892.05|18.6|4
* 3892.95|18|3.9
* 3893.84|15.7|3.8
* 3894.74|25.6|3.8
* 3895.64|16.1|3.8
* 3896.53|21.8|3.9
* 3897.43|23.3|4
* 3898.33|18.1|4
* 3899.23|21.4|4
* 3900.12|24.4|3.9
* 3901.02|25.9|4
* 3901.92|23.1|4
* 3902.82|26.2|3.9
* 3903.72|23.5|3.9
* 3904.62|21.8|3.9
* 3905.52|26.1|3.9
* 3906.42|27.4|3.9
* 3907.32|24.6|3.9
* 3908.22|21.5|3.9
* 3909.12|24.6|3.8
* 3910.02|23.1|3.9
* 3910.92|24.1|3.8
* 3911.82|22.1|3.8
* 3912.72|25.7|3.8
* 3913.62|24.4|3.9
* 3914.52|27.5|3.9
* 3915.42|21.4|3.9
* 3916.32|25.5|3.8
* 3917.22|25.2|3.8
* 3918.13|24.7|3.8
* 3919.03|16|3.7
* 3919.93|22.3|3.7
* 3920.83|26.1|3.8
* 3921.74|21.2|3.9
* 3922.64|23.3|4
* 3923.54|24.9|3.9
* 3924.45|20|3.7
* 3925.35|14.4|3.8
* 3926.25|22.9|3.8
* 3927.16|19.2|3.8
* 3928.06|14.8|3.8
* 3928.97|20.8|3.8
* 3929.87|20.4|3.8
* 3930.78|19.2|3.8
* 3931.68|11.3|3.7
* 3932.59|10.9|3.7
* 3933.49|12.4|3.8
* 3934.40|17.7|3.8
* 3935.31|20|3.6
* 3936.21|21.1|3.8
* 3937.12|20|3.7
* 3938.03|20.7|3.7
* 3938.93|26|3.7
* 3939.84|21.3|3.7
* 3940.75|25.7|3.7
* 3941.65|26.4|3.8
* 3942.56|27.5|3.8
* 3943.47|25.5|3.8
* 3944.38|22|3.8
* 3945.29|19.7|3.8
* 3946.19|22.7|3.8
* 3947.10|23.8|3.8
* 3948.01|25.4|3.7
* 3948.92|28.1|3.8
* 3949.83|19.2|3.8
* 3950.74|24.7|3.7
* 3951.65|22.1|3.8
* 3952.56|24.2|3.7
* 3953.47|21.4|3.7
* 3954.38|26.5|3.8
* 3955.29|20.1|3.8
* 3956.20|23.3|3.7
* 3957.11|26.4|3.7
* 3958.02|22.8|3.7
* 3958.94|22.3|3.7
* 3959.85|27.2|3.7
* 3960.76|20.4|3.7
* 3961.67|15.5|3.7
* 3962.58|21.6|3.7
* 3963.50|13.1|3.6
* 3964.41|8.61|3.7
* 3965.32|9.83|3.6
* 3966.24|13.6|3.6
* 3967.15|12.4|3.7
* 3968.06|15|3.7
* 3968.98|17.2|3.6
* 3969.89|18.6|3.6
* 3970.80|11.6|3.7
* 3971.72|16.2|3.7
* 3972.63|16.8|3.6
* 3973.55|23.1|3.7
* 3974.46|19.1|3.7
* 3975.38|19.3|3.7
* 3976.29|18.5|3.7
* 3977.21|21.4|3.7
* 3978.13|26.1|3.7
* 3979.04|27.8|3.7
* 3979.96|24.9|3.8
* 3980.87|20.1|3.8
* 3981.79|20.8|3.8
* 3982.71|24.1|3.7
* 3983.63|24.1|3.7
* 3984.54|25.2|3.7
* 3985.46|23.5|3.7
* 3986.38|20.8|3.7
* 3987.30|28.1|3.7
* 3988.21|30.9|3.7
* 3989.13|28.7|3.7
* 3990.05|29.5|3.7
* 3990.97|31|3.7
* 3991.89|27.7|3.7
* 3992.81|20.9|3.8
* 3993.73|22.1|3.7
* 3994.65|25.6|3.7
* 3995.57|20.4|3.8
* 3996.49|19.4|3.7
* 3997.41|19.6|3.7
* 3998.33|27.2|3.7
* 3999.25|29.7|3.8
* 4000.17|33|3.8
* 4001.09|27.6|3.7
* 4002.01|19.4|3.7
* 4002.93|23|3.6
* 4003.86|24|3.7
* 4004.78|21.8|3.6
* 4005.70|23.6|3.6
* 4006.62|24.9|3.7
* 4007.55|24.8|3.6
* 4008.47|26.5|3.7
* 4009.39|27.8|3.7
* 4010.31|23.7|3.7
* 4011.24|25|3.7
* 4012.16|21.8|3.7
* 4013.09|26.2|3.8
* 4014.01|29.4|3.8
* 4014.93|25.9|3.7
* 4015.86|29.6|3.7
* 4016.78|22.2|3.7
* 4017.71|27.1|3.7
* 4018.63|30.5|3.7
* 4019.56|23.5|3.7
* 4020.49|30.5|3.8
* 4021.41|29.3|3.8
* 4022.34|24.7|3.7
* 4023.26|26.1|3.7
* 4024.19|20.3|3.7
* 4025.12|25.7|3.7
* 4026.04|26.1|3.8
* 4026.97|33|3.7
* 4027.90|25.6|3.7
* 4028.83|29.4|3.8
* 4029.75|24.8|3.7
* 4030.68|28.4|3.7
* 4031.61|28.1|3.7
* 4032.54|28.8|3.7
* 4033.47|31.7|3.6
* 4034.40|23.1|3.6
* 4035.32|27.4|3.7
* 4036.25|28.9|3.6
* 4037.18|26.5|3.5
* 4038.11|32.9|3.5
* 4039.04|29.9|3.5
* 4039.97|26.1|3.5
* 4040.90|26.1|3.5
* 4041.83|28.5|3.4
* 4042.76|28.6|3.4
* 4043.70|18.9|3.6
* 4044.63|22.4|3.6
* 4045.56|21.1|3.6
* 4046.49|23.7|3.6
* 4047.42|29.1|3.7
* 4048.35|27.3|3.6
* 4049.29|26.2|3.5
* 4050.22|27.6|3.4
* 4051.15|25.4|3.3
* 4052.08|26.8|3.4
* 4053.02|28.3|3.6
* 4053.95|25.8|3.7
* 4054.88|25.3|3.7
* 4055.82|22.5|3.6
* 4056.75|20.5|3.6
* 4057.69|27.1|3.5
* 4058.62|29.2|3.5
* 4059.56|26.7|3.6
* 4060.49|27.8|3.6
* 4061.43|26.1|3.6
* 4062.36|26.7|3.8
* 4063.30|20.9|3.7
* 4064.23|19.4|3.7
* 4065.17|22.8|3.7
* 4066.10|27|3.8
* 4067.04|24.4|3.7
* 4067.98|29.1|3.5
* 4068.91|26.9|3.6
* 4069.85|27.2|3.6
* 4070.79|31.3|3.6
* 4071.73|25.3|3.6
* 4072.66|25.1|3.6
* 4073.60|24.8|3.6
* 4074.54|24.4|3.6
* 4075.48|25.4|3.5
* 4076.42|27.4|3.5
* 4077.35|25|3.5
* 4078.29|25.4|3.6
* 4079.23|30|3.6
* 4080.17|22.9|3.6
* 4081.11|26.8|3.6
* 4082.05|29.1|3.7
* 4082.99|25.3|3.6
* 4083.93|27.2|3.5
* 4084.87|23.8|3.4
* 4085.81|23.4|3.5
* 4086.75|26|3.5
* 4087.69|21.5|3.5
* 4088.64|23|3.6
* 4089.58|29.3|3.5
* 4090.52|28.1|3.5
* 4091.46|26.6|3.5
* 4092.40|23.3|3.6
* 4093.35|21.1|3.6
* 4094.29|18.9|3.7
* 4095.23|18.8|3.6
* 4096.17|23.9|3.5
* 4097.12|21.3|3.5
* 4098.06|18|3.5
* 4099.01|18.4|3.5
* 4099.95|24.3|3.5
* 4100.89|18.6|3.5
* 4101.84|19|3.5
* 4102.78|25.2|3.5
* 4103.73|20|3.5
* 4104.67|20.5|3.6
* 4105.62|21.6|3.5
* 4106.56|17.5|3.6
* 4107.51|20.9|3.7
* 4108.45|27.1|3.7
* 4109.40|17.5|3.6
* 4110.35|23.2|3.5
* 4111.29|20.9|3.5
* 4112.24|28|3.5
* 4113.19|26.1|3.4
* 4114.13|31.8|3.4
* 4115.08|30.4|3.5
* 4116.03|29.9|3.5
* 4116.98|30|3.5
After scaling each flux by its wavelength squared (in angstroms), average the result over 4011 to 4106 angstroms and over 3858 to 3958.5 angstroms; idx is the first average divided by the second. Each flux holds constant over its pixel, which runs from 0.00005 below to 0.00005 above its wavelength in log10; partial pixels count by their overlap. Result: 1.2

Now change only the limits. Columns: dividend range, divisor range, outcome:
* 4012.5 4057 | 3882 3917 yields 1.29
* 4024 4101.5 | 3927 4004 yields 1.23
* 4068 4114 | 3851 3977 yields 1.21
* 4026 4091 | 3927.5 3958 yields 1.29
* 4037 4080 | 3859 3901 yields 1.26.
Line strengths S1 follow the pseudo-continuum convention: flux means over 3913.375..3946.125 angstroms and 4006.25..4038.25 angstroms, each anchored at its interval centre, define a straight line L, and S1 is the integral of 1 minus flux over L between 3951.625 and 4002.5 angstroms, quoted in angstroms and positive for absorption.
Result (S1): 4.7 angstroms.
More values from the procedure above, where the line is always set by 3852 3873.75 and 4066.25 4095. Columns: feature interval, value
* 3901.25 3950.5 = 5.6 angstroms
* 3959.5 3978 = 6.0 angstroms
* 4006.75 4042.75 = -2.3 angstroms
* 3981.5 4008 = 0.4 angstroms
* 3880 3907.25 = 3.8 angstroms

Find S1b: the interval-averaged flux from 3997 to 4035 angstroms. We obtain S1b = 26.2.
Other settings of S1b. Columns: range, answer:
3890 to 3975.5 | 21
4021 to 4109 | 25.2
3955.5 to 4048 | 24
